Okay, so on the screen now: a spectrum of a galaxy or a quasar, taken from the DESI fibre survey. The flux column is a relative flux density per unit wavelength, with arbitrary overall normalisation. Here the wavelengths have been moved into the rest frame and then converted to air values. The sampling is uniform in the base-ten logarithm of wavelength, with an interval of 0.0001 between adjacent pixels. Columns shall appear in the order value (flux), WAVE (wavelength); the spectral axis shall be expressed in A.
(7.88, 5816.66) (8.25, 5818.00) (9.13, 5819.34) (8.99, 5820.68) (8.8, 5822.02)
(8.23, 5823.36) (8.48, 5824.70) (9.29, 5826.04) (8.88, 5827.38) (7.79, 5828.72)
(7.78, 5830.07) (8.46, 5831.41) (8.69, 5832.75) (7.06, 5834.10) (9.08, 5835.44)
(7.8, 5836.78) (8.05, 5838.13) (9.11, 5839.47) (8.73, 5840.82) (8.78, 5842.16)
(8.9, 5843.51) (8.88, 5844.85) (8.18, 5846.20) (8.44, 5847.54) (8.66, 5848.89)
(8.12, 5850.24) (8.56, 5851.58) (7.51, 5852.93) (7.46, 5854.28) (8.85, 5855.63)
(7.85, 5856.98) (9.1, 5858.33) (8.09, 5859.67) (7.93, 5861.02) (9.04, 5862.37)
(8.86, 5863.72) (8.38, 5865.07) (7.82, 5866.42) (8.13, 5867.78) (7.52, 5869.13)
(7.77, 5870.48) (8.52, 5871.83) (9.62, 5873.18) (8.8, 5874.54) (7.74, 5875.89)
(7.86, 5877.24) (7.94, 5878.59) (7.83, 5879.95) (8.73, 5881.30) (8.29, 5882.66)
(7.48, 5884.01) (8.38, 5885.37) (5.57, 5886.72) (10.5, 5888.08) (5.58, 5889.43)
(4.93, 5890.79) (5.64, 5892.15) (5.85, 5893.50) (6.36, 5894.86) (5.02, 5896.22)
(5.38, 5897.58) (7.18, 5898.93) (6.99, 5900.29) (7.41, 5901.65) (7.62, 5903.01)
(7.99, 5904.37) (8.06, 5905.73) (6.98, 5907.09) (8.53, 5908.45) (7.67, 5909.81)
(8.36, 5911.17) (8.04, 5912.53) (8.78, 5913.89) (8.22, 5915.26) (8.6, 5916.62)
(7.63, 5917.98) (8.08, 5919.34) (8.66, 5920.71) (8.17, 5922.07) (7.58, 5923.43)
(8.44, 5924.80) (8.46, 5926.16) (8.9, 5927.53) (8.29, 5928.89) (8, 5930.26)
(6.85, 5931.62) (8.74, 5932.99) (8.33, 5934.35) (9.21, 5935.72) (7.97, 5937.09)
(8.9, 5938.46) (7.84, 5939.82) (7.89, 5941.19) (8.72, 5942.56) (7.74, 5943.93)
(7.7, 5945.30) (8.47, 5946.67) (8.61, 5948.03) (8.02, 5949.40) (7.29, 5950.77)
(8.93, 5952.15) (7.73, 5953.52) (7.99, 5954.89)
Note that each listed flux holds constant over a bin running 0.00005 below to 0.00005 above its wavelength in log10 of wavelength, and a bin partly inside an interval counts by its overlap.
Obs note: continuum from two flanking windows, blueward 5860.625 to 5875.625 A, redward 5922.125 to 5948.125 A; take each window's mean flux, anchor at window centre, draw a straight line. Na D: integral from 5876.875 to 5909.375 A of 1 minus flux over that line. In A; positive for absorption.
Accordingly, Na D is 4.5 A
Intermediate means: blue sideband 8.39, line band 7.17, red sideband 8.24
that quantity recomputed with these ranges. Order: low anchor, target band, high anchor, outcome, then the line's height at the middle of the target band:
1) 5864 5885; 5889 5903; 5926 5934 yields 3.53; 8.18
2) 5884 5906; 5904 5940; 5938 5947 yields -3.11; 7.56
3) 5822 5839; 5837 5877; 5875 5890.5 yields -1.71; 8.04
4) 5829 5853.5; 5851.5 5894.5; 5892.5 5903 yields -3.56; 7.25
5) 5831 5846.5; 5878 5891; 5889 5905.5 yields -1.44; 6.84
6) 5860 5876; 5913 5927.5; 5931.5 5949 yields 0.01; 8.29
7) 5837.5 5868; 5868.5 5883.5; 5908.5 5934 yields 0.20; 8.34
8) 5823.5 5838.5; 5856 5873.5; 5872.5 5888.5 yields -0.24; 8.23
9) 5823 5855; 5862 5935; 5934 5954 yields 4.52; 8.29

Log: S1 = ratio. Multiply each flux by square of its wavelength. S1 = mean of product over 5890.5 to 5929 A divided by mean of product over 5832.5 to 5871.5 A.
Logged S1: 0.9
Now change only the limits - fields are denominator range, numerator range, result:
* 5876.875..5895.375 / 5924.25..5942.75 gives 1.17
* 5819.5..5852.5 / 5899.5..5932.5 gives 0.97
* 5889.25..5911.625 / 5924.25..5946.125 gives 1.23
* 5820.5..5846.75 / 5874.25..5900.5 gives 0.85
